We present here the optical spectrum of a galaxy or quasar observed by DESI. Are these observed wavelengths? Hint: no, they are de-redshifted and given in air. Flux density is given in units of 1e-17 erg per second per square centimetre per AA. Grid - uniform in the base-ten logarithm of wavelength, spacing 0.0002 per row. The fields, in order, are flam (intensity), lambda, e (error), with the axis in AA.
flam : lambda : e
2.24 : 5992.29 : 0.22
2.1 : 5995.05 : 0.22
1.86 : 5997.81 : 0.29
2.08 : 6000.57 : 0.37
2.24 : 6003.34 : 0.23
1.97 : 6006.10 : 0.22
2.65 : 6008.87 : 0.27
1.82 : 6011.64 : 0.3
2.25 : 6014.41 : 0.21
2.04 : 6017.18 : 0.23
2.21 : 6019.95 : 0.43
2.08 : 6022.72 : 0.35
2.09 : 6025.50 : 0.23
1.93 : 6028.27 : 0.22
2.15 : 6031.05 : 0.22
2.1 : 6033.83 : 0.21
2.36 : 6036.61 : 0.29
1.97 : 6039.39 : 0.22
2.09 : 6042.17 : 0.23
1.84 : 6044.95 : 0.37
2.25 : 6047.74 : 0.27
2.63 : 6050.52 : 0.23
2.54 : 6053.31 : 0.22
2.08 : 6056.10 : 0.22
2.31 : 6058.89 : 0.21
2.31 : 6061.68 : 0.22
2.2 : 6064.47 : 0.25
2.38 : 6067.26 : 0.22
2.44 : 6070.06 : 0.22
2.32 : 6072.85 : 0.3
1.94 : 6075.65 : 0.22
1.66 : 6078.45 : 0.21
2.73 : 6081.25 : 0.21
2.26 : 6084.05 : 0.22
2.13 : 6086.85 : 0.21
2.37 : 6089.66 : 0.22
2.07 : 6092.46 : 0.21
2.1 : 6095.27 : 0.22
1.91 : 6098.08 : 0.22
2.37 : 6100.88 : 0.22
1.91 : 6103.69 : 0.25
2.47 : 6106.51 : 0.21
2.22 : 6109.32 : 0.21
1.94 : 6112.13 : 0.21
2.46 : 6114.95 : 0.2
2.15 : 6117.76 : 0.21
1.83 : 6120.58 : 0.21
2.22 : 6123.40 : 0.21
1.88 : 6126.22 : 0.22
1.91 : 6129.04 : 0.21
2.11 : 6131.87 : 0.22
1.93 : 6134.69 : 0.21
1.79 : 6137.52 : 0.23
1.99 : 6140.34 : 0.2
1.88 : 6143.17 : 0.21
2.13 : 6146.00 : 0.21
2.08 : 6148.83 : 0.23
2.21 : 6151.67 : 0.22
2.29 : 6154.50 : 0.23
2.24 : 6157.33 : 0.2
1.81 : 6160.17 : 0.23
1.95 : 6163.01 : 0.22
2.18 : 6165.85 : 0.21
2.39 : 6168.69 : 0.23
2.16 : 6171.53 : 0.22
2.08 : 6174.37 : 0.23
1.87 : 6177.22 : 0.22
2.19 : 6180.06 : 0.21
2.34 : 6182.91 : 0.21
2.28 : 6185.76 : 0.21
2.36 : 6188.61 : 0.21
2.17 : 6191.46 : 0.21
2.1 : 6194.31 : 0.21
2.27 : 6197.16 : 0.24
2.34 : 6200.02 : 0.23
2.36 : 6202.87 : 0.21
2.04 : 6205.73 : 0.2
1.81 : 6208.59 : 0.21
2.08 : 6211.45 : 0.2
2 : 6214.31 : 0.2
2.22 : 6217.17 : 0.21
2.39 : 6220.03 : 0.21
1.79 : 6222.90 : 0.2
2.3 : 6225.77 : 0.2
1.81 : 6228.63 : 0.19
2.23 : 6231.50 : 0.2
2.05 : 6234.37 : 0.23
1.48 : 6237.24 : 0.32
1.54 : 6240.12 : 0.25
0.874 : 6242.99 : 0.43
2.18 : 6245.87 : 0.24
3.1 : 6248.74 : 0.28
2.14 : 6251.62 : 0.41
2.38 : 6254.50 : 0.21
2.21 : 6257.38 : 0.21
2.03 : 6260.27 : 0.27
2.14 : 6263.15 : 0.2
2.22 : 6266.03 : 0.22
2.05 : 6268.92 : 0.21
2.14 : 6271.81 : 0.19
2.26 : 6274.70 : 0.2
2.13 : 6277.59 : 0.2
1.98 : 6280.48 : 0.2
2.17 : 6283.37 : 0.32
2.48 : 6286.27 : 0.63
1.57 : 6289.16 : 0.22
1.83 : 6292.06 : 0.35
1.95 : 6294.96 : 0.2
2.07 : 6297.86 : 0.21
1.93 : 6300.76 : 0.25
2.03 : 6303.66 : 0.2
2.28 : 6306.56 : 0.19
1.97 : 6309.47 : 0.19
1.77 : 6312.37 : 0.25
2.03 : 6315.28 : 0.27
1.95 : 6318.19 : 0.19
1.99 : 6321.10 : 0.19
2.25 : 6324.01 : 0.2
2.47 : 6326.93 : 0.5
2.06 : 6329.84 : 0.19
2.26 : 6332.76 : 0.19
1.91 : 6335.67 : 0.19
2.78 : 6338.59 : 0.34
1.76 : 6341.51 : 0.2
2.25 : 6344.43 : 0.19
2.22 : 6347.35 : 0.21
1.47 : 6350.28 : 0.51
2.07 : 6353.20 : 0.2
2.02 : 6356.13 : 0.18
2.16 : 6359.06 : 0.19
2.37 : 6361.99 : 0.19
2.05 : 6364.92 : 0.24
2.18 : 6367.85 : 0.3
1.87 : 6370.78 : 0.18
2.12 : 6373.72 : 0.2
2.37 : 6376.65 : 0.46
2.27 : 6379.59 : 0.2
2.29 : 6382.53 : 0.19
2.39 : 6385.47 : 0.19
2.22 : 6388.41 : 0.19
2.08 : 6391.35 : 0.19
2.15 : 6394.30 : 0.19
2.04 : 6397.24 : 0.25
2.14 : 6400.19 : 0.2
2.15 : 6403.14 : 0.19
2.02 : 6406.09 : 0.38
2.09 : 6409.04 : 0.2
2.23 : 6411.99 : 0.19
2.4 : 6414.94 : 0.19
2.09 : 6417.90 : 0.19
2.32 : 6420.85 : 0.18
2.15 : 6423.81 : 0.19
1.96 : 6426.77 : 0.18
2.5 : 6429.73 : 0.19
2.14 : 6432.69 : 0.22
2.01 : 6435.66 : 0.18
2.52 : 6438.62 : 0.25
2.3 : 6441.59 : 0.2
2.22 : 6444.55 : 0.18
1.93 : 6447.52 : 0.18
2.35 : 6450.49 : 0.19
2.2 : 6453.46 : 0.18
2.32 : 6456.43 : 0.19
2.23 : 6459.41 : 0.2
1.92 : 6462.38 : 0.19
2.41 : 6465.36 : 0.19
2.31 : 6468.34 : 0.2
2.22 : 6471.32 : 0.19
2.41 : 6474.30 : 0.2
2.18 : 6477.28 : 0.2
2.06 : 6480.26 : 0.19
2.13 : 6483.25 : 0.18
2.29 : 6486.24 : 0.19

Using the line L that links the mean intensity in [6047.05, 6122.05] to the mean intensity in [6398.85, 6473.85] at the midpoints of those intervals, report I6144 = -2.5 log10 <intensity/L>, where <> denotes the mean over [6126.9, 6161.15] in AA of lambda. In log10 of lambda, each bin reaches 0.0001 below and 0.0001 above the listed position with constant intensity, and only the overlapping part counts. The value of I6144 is 0.096 mag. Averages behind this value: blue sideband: 2.22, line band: 2.03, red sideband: 2.21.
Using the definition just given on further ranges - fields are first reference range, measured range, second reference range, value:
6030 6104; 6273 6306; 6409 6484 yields 0.086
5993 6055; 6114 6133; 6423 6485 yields 0.048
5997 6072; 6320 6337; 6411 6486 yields 0.024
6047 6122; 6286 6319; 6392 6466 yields 0.119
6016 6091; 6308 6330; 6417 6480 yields 0.078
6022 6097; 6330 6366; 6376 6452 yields 0.047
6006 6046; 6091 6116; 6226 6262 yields -0.042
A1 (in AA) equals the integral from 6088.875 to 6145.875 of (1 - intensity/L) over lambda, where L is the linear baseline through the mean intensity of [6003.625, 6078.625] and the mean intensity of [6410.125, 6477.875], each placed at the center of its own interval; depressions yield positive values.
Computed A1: 3.0 AA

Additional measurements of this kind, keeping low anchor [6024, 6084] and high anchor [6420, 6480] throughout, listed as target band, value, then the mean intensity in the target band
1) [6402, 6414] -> 0.5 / 2.14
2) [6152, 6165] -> 0.7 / 2.09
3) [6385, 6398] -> 0.3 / 2.17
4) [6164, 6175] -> 0.1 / 2.2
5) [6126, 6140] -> 1.8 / 1.93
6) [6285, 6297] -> 1.4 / 1.96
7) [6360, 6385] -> 0.3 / 2.2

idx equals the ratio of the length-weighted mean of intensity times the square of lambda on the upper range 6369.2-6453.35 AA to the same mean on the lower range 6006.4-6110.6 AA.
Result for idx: 1.12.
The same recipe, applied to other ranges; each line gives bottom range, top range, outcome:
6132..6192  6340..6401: 1.07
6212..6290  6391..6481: 1.12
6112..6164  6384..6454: 1.17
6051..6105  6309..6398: 1.05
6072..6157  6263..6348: 1.06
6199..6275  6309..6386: 1.06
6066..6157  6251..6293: 1.05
